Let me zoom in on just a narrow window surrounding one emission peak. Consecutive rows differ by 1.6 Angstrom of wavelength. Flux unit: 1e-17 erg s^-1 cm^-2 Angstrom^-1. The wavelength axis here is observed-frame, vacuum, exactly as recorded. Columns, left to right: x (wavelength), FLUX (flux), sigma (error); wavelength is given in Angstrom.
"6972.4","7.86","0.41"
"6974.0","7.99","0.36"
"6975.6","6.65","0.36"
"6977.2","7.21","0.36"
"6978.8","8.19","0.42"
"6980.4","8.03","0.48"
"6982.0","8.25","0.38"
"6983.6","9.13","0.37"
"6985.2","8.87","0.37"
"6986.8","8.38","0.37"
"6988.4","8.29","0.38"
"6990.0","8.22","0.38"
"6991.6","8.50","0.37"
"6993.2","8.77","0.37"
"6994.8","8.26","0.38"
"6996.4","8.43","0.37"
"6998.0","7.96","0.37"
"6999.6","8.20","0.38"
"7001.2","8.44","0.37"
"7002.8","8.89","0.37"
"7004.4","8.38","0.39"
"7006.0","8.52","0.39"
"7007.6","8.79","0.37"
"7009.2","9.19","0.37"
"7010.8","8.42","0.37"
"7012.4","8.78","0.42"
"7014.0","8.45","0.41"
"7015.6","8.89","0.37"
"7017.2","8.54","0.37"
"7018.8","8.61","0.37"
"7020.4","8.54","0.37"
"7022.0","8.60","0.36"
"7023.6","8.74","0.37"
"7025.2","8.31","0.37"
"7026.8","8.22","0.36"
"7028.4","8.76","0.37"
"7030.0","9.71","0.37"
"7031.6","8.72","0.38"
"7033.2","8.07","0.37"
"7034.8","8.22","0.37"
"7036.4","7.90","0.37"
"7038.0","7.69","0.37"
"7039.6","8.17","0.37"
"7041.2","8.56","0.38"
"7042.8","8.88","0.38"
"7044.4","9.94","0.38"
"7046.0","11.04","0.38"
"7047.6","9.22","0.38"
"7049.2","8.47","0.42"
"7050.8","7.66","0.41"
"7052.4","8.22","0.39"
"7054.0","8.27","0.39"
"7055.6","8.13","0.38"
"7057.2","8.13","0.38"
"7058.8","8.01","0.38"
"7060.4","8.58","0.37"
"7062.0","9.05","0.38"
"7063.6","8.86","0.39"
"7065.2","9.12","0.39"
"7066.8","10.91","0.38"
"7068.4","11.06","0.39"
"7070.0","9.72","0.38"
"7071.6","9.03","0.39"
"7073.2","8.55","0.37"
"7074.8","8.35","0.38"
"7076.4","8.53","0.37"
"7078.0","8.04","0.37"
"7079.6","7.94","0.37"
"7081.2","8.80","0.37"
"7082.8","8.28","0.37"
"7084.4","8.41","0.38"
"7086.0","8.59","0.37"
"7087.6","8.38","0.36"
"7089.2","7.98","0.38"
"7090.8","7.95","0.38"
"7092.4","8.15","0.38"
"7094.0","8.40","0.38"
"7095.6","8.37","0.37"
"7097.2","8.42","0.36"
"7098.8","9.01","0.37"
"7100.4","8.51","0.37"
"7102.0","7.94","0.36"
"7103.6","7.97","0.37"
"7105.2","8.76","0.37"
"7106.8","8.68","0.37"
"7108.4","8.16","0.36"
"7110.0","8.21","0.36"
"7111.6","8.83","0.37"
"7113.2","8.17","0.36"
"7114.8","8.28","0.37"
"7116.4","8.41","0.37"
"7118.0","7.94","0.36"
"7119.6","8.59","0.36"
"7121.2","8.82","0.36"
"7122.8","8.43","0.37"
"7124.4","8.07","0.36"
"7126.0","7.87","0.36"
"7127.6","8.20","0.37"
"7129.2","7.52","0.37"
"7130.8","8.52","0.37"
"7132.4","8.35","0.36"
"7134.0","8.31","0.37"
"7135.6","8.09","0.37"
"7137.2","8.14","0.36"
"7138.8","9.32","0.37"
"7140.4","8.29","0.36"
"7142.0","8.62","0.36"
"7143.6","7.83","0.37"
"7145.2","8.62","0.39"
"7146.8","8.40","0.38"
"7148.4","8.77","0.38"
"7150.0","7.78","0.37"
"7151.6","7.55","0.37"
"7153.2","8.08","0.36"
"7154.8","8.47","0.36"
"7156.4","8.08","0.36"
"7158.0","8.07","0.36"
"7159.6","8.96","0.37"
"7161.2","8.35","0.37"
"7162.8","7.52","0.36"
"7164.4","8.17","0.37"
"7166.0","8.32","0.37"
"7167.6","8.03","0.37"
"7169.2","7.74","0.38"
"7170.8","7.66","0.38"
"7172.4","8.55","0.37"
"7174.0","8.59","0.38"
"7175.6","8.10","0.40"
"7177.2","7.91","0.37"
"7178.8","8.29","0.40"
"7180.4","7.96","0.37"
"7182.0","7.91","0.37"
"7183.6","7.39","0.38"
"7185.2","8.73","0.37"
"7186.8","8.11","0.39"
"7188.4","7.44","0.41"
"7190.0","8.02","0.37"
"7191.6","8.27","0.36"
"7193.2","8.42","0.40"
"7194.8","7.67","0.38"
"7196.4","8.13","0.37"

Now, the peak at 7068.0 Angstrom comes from [N II] 6583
